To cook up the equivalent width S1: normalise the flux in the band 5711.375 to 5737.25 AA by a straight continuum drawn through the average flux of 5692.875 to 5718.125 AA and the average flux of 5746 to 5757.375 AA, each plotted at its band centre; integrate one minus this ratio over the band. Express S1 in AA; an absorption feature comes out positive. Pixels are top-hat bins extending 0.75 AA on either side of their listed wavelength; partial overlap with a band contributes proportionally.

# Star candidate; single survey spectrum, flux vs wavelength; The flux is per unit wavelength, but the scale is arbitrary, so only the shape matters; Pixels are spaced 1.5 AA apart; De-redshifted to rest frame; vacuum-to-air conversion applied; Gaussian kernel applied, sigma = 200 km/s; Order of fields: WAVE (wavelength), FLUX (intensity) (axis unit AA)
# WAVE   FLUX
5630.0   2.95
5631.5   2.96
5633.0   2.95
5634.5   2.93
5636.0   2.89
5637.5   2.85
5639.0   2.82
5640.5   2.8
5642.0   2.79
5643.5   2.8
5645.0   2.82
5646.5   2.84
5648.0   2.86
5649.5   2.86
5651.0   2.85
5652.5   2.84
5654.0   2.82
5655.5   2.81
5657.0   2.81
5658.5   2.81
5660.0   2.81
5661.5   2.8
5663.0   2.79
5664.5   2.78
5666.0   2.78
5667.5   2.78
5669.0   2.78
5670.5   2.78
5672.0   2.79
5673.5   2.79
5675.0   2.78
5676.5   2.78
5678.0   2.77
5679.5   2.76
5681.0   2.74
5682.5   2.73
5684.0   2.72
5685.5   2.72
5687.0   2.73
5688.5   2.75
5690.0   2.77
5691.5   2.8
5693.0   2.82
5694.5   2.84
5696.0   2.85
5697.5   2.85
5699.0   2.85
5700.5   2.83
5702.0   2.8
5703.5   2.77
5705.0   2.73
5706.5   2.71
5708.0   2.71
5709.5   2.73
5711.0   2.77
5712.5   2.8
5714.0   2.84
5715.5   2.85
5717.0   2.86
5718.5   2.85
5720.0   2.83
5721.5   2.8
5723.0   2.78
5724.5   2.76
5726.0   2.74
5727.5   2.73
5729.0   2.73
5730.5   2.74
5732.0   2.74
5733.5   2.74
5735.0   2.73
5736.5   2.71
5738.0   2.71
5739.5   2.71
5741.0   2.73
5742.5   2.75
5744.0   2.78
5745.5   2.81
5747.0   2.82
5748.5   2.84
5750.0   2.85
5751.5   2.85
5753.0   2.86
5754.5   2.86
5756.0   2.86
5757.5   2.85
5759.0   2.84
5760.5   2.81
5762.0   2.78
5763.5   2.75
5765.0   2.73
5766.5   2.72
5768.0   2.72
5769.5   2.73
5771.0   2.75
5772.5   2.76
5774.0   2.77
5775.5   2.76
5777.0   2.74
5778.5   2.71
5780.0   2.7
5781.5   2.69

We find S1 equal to 0.4 AA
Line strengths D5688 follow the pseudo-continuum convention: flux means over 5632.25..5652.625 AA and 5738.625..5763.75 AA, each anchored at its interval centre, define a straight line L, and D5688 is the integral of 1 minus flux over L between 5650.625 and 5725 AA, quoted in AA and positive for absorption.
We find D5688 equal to 1.1 AA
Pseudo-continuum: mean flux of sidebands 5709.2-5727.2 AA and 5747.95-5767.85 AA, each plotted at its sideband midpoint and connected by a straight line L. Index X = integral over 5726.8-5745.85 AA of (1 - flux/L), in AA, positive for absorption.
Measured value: 0.5 AA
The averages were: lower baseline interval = 2.8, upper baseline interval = 2.81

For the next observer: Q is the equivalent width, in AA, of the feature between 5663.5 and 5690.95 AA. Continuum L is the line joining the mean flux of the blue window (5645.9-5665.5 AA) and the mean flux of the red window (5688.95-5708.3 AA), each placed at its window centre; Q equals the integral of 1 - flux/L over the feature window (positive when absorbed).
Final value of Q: 0.4 AA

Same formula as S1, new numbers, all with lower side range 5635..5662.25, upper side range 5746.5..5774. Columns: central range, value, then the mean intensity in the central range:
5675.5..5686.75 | 0.3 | 2.75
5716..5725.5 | 0.0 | 2.81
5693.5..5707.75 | 0.1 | 2.8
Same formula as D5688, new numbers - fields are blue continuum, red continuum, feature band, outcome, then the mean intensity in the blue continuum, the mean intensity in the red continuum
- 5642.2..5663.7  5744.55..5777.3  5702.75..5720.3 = 0.1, 2.82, 2.79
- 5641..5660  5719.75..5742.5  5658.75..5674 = 0.1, 2.82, 2.74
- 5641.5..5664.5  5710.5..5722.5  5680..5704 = 0.3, 2.82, 2.83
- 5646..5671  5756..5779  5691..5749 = 0.1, 2.81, 2.77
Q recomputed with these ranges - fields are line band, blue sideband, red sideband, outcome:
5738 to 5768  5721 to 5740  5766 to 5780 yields -0.6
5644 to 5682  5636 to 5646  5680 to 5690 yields -0.3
